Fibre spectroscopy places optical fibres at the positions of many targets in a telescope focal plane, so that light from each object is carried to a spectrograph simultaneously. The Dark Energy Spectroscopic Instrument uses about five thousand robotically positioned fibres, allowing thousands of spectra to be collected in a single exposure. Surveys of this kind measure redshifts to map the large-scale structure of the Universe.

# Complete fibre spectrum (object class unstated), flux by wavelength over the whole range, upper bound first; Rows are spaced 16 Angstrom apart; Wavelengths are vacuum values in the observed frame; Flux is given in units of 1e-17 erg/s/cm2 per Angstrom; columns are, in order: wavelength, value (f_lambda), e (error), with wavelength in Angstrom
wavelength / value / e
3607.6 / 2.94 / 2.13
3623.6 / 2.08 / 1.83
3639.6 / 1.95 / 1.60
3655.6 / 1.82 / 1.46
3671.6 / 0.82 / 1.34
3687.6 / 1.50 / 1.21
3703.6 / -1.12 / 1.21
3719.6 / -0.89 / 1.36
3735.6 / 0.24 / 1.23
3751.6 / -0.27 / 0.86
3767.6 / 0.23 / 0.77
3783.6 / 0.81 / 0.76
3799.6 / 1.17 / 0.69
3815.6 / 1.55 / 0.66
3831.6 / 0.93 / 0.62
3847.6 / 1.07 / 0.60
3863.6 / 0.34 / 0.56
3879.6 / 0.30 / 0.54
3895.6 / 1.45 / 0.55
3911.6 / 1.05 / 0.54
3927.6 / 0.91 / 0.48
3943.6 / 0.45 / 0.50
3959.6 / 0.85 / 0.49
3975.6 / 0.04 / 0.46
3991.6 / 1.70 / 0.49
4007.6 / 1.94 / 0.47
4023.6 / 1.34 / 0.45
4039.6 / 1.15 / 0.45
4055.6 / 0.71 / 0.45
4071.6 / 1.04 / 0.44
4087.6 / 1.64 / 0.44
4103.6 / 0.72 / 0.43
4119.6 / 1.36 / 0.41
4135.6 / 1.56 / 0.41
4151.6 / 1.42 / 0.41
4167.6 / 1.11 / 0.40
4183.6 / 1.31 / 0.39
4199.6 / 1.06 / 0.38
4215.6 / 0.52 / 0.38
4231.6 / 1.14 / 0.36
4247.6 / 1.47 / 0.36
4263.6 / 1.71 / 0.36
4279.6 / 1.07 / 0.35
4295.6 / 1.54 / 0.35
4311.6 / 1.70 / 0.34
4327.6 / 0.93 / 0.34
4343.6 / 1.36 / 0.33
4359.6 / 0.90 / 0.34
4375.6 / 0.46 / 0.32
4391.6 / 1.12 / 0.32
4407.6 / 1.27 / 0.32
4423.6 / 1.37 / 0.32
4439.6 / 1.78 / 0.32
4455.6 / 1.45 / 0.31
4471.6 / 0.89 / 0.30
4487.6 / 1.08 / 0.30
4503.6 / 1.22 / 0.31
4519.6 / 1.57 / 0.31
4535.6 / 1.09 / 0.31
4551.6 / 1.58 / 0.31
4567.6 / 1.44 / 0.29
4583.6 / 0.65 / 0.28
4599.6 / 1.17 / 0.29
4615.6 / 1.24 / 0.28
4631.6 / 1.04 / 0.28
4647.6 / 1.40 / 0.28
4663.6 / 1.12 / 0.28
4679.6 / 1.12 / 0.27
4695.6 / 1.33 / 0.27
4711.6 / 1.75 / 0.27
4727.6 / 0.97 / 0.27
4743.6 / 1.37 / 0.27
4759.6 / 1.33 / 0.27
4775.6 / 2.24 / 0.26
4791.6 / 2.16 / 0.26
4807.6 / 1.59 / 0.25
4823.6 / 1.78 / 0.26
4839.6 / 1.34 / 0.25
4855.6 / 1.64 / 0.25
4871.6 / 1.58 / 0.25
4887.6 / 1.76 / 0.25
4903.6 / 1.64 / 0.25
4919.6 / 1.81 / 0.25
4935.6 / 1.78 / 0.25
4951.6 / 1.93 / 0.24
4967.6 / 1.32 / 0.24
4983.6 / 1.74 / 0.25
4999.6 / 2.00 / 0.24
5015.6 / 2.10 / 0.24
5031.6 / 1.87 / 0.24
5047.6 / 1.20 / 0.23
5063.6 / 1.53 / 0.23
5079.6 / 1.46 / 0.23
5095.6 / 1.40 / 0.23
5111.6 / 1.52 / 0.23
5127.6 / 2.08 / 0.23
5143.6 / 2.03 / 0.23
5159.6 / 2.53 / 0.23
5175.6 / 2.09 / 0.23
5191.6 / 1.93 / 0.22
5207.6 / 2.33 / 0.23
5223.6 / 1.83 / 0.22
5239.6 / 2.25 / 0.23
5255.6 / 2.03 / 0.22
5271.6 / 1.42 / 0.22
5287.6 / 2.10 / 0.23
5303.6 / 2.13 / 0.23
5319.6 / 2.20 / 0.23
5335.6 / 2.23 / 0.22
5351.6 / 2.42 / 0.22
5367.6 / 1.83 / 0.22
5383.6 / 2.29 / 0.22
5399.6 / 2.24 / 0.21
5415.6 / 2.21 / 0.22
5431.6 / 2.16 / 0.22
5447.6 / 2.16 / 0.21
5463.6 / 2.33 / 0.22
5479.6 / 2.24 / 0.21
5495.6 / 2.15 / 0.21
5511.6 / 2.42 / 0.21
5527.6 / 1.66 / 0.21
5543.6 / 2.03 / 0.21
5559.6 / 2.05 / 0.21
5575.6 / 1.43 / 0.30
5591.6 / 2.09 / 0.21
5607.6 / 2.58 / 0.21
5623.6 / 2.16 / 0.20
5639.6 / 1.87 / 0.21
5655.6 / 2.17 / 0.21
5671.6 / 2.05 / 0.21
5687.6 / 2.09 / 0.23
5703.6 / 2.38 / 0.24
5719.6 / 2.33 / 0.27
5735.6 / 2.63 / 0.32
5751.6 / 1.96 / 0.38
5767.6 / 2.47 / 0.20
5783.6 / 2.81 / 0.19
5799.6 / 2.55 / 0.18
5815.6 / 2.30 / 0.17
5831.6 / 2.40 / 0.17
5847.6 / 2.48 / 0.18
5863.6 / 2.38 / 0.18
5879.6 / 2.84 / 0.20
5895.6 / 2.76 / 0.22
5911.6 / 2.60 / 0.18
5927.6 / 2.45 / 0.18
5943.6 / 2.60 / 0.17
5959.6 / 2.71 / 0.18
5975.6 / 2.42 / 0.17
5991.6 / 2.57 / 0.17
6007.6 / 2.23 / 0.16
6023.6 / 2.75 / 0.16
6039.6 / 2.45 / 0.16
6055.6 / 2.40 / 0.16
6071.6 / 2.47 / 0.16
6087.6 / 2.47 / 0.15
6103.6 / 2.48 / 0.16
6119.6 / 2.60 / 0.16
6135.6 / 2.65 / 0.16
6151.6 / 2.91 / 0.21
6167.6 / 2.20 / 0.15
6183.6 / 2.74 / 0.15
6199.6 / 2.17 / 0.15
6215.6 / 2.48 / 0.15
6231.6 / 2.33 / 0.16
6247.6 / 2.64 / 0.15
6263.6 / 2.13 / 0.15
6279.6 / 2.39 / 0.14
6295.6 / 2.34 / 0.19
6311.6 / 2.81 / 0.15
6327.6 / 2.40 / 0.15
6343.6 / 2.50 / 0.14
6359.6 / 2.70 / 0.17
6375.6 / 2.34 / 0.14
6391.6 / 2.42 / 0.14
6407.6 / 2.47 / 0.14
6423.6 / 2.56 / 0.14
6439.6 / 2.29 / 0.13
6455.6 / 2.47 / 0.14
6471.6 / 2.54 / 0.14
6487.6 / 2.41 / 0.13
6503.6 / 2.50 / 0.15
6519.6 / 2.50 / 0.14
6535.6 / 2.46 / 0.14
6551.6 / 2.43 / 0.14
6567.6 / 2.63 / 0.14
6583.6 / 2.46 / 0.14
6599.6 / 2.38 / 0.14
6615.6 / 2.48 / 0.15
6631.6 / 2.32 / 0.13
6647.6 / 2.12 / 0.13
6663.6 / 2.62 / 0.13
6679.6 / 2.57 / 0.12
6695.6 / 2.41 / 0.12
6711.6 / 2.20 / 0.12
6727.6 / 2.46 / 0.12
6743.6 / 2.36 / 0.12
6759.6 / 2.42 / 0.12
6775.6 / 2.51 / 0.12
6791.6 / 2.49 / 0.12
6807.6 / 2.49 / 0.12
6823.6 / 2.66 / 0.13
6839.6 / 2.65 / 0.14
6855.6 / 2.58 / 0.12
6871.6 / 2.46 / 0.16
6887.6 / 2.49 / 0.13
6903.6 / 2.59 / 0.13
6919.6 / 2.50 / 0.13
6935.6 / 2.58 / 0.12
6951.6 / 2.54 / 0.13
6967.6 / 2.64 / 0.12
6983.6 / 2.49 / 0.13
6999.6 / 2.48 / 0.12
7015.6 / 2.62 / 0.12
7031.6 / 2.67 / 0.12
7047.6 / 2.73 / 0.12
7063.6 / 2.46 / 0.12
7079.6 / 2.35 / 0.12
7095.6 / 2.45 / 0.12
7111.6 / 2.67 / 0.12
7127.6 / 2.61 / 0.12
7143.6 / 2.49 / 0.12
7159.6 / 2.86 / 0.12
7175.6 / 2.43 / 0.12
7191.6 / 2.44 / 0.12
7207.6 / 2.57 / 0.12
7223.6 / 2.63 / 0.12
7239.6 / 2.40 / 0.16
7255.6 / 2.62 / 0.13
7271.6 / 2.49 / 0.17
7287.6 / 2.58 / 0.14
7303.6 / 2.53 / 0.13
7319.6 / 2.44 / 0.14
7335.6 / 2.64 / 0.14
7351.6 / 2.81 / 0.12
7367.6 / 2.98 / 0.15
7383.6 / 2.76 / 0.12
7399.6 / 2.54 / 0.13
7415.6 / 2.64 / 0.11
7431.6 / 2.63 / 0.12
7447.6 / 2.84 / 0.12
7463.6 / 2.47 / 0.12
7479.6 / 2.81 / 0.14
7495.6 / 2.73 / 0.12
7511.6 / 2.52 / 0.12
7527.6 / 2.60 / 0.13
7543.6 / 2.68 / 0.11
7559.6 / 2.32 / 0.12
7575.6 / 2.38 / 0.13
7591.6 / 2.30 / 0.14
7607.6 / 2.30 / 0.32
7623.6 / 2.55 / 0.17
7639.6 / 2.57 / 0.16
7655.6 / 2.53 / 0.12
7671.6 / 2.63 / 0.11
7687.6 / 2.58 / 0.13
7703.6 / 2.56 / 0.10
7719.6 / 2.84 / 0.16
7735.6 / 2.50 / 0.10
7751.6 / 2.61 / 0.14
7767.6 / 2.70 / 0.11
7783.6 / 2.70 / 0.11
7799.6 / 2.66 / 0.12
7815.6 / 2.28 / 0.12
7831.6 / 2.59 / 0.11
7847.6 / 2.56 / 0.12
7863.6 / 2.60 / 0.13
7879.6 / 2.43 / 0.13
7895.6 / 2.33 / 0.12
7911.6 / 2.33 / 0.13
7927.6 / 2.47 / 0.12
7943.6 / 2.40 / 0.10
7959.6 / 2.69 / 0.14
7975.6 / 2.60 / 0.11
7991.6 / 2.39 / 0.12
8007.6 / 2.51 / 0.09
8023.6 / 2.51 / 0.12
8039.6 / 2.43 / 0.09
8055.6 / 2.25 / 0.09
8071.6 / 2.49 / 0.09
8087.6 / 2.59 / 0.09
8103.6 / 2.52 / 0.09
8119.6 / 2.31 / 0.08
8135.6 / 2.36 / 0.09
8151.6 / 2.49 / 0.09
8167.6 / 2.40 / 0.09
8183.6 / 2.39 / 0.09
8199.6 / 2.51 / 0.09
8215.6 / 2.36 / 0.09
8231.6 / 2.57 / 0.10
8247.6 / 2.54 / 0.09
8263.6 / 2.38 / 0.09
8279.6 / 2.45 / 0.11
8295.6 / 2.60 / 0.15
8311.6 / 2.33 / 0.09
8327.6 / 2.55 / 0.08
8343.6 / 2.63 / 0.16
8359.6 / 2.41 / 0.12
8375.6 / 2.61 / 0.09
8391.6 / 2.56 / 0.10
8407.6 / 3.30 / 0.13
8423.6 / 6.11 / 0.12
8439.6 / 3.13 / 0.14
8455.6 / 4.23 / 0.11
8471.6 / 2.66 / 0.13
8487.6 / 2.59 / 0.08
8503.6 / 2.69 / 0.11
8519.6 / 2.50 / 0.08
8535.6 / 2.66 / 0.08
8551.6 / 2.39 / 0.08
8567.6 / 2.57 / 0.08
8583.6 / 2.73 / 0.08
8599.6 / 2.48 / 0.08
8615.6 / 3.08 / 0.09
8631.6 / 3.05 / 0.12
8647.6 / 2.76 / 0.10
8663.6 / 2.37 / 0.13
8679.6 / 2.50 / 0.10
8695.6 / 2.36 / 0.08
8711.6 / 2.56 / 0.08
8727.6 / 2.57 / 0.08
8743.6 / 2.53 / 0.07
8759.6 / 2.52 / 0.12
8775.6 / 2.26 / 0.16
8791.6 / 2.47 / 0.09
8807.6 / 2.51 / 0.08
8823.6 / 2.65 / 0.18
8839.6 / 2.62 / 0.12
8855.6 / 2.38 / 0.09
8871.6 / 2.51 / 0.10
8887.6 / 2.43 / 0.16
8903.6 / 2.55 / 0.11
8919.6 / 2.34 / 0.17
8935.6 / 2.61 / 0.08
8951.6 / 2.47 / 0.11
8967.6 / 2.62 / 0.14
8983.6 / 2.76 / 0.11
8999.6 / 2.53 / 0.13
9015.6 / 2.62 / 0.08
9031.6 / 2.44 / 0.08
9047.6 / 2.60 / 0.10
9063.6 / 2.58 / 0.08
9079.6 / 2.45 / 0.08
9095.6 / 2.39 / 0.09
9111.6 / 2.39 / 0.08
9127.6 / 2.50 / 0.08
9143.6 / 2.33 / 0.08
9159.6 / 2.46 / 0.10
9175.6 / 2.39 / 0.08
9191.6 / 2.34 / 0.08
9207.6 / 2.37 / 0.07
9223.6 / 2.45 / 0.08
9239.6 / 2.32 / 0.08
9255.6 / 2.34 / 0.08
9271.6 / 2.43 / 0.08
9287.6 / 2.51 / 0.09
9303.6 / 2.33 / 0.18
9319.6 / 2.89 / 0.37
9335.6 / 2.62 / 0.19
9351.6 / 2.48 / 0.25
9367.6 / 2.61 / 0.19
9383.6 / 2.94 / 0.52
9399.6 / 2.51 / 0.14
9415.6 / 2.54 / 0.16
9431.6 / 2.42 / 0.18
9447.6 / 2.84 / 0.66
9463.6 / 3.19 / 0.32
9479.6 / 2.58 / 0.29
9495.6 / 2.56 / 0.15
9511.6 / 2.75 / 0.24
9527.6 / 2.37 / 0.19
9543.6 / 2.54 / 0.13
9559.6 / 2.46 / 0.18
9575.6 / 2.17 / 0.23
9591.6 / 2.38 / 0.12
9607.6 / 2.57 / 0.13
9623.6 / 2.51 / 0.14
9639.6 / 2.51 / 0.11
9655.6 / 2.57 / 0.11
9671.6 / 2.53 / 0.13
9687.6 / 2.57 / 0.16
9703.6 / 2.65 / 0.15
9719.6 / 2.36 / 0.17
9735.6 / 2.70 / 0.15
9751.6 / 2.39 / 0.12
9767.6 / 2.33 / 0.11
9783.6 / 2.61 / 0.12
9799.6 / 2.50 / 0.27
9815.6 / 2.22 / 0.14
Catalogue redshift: 0.283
